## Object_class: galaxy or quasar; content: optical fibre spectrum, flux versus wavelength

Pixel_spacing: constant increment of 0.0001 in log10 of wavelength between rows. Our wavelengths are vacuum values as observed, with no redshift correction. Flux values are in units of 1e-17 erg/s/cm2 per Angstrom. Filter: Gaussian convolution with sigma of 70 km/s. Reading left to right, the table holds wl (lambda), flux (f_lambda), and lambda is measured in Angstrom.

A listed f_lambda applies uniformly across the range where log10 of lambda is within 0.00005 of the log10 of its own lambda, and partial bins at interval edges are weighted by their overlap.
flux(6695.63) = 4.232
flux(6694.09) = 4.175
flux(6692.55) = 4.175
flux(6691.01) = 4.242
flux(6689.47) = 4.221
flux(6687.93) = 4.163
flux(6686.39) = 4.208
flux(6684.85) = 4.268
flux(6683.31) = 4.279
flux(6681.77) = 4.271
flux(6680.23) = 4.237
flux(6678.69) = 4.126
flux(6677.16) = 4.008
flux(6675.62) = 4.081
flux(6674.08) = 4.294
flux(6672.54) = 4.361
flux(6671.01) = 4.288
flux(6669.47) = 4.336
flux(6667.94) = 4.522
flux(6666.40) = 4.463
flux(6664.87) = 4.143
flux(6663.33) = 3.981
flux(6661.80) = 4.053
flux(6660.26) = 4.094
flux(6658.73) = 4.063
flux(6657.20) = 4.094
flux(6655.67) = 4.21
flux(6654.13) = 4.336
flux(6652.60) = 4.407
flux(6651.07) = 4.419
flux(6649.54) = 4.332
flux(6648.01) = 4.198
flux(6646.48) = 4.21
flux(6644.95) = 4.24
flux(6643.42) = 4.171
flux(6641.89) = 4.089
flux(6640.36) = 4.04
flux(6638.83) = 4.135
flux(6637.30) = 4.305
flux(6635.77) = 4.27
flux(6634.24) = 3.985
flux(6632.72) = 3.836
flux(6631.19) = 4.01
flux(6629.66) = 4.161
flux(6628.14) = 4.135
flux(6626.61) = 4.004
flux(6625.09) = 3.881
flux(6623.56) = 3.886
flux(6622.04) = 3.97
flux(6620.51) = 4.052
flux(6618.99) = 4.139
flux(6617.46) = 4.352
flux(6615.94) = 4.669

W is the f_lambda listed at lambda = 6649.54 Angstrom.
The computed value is 4.332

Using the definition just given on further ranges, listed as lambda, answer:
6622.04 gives 3.97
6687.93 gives 4.163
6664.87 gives 4.143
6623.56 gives 3.886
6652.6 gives 4.407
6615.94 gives 4.669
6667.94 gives 4.522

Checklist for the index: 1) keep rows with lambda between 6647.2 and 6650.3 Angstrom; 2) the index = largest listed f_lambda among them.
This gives 4.332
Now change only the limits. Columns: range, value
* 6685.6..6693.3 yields 4.242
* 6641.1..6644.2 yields 4.171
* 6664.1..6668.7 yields 4.522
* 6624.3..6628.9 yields 4.135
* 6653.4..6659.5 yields 4.336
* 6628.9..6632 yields 4.161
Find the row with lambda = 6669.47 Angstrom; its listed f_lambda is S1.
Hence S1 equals 4.336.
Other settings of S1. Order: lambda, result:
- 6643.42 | 4.171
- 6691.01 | 4.242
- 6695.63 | 4.232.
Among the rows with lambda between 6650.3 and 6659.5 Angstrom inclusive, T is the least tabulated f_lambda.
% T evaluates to 4.063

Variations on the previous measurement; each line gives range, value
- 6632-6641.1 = 3.836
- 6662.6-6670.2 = 3.981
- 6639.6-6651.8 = 4.04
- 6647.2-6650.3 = 4.198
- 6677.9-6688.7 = 4.126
